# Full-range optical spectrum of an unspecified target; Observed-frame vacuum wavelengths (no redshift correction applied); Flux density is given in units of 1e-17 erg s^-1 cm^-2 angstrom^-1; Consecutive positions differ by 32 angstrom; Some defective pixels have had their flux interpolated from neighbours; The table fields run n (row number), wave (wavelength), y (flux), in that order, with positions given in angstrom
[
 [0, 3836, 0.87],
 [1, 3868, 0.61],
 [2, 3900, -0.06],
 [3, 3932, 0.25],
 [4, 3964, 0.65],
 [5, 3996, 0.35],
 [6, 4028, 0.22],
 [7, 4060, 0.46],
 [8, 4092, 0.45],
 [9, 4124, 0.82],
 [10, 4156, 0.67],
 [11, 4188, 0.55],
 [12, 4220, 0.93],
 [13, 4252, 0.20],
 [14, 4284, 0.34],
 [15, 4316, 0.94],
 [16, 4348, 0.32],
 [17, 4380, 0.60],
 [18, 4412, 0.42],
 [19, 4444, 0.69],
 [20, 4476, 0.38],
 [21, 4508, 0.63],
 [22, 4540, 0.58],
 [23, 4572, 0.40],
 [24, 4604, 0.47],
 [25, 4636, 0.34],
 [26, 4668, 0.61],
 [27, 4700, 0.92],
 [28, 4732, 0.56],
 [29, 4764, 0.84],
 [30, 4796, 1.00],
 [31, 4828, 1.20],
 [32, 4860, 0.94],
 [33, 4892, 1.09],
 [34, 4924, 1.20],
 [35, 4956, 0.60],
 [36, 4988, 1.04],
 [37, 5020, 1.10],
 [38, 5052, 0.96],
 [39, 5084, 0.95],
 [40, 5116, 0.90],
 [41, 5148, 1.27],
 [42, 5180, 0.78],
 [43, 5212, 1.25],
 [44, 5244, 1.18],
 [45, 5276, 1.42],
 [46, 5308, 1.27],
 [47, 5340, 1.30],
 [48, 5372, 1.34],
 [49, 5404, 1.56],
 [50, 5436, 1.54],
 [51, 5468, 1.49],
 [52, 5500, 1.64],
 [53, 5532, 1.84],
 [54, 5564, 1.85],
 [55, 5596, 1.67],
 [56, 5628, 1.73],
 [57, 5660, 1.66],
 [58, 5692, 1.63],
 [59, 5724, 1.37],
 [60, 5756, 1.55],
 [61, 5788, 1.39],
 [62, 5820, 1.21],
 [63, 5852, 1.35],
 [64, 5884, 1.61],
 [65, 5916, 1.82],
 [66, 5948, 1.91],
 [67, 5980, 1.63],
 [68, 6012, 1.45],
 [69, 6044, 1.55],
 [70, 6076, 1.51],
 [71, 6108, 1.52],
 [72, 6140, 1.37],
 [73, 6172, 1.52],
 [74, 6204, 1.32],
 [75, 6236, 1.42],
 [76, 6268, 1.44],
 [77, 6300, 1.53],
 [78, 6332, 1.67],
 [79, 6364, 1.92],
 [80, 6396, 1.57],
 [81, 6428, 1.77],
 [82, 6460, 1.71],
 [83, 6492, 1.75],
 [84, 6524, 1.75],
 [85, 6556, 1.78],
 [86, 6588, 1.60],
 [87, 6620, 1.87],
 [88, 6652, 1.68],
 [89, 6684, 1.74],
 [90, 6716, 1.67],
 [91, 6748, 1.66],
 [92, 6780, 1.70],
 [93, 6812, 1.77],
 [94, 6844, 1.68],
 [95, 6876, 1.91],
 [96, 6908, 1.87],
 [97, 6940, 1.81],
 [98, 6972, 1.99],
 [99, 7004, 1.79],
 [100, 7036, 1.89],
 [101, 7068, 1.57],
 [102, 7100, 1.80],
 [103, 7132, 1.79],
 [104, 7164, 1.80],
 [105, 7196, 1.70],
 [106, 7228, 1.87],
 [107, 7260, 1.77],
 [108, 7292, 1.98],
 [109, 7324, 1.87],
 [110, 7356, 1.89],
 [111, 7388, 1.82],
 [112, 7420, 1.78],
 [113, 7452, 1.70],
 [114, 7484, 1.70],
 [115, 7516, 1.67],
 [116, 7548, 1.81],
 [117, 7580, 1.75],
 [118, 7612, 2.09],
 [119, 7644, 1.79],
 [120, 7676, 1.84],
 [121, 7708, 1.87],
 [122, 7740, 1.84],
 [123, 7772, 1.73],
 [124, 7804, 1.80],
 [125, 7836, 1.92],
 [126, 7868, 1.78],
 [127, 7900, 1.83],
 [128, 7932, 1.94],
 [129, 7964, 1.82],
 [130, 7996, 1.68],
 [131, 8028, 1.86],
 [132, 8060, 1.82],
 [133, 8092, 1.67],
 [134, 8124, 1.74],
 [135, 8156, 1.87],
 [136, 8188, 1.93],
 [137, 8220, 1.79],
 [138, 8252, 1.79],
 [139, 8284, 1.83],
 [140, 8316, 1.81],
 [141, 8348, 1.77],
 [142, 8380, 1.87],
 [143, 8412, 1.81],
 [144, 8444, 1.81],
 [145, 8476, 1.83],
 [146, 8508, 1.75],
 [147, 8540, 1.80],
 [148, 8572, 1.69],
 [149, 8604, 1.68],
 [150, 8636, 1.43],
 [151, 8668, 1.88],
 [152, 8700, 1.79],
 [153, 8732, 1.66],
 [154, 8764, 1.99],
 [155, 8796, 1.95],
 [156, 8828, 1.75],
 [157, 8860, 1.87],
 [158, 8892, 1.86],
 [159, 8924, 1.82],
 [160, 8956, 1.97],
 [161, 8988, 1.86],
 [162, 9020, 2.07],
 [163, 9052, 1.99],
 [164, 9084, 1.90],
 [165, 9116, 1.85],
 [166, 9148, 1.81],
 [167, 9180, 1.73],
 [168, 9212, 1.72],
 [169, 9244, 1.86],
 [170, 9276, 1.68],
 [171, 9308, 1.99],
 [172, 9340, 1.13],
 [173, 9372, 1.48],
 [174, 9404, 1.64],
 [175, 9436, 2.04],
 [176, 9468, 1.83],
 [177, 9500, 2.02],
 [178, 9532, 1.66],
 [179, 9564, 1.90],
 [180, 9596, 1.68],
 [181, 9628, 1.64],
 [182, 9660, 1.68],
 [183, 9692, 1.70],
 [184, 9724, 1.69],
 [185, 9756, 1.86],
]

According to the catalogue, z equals 0.20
